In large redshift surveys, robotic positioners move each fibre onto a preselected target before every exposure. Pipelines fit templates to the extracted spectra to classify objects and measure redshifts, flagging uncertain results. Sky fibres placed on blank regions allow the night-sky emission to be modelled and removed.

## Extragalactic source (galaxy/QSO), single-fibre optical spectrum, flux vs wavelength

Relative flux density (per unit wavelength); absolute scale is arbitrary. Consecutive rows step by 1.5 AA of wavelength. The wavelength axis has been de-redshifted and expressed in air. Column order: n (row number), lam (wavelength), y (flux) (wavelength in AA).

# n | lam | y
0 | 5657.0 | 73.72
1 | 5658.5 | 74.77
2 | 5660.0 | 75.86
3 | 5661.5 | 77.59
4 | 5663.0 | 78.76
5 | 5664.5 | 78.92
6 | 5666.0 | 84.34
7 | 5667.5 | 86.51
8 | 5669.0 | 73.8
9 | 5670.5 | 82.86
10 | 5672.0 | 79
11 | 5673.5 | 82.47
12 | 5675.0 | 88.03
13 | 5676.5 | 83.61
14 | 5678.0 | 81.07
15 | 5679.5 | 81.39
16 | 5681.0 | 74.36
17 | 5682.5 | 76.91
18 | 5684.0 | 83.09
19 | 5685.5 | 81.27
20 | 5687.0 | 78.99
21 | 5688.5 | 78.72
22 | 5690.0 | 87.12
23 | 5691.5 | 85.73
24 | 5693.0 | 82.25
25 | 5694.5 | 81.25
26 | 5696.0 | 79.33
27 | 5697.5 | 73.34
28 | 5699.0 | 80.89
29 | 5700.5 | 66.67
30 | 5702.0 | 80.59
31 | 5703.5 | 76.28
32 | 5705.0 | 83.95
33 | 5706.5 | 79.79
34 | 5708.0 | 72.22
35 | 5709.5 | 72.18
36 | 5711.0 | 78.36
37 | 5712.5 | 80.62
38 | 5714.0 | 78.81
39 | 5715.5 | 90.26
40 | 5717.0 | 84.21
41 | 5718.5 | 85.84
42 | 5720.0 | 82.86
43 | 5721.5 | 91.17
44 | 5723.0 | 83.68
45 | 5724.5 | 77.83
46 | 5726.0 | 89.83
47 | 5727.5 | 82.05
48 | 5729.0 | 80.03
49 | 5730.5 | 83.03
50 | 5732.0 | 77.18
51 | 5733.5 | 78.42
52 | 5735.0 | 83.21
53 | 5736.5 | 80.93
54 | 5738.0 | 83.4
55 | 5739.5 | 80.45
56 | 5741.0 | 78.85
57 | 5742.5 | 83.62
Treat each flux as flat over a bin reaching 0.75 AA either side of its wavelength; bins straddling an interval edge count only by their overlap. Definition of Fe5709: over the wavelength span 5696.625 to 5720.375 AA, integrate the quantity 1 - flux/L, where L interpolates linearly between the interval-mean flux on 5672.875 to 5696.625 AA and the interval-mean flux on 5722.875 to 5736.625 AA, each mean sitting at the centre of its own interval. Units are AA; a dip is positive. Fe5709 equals 0.7 AA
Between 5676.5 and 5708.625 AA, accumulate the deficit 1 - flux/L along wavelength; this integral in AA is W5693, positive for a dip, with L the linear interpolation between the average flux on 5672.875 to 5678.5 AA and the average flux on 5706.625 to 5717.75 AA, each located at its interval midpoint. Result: 1.0 AA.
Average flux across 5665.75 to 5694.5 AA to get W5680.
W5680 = 81.6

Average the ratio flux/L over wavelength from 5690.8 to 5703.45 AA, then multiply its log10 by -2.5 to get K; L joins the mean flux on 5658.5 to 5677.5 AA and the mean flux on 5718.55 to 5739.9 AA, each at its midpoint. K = 0.04 mag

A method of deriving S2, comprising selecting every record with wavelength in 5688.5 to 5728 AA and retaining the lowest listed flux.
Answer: 66.67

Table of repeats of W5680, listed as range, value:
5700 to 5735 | 80.8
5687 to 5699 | 81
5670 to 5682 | 81.5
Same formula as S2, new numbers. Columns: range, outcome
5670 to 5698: 73.34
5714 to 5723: 78.81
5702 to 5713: 72.18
